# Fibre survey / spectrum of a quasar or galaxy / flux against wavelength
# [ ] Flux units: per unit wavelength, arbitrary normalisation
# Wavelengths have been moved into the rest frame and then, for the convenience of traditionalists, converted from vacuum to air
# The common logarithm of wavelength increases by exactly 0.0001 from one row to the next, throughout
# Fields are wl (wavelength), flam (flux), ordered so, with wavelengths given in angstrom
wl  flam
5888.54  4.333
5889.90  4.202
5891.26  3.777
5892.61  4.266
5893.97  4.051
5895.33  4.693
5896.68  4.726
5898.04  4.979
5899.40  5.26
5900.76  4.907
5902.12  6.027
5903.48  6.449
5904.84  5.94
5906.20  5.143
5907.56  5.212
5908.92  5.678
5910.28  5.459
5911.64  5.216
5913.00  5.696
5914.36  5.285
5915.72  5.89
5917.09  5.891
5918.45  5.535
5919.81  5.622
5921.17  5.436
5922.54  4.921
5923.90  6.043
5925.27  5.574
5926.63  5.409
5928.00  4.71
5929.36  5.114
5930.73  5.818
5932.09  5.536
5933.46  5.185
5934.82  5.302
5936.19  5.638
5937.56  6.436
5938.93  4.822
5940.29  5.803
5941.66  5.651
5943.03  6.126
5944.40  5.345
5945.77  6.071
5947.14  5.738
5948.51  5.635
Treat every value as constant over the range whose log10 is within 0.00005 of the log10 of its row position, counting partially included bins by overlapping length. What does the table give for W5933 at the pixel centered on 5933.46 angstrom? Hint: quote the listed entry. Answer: 5.185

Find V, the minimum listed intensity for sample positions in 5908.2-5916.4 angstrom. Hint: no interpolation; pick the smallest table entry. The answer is 5.216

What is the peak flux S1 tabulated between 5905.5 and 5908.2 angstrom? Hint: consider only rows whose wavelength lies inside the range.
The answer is 5.212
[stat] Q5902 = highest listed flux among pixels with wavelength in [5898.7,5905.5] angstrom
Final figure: 6.449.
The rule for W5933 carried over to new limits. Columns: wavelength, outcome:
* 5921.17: 5.436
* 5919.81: 5.622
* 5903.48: 6.449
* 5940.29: 5.803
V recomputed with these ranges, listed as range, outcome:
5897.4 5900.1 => 4.979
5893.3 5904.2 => 4.051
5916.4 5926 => 4.921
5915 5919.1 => 5.535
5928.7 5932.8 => 5.114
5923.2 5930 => 4.71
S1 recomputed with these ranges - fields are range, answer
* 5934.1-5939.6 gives 6.436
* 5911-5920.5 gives 5.891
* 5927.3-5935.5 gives 5.818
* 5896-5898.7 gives 4.979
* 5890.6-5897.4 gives 4.726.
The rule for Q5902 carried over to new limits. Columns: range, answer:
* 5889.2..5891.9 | 4.202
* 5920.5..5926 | 6.043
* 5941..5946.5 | 6.126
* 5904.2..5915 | 5.94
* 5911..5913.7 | 5.696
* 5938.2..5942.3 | 5.803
